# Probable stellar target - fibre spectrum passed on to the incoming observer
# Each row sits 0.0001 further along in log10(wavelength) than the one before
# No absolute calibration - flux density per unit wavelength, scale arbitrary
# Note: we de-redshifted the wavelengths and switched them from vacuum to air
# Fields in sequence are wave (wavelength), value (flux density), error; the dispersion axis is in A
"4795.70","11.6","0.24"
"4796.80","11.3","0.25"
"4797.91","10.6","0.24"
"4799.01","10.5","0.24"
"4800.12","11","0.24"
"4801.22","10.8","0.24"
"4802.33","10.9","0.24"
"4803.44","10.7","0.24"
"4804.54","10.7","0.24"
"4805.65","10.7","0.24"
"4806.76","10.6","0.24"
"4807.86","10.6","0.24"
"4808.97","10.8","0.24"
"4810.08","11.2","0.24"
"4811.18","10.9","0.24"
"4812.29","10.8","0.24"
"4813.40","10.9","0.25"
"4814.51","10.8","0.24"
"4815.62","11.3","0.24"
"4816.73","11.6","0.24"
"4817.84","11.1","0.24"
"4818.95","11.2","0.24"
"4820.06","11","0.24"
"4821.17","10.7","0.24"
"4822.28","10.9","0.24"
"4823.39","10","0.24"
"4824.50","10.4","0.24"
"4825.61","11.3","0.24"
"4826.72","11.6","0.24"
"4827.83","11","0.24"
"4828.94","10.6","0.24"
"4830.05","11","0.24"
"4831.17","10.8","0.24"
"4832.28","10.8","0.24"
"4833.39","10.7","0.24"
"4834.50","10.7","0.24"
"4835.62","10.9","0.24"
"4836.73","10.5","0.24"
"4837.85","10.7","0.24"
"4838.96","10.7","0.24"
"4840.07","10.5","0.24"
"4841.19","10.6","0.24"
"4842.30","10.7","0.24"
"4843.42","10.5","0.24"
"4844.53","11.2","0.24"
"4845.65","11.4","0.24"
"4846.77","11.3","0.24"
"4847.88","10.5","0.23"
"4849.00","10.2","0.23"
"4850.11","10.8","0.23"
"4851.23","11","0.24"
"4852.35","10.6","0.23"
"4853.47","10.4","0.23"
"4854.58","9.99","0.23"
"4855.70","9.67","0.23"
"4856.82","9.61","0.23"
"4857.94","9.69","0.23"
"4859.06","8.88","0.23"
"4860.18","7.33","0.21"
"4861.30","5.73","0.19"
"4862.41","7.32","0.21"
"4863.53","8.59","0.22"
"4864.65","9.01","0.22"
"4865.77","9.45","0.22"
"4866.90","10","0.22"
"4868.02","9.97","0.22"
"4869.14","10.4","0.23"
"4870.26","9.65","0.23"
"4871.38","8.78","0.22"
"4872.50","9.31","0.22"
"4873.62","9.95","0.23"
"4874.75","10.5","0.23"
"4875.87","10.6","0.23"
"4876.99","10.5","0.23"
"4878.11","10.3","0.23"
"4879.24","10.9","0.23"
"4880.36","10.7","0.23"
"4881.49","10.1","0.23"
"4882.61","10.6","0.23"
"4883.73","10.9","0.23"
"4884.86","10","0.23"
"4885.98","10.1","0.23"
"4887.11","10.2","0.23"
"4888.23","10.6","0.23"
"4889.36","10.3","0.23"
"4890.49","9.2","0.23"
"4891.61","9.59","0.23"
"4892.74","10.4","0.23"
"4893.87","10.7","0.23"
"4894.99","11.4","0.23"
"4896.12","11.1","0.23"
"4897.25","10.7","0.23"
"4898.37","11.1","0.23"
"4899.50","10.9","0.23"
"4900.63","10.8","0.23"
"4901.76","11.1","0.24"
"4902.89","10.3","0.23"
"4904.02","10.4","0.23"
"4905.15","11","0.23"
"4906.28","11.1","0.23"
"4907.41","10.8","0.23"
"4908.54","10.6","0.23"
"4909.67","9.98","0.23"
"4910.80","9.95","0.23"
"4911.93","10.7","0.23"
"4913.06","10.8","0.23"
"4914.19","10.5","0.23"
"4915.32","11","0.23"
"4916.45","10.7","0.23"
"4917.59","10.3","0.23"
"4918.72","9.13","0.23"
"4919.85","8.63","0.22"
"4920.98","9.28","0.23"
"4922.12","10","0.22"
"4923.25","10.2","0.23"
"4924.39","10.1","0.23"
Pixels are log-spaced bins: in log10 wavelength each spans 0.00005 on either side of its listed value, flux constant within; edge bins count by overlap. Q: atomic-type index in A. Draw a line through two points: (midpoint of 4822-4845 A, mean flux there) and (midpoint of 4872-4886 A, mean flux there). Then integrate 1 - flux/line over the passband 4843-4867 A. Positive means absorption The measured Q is 2.0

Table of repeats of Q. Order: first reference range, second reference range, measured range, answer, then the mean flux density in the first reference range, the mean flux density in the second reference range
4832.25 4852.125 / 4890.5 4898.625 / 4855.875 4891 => 3.3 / 10.8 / 10.6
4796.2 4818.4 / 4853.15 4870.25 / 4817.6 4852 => -2.9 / 10.9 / 9.07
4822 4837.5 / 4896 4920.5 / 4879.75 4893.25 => 0.5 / 10.8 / 10.5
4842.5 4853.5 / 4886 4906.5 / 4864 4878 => 1.1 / 10.8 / 10.6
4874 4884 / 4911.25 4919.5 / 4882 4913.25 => -0.2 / 10.5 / 10.4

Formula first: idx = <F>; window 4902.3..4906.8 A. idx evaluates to 10.7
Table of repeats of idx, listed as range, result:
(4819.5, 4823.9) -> 10.7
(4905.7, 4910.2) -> 10.6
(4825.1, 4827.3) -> 11.5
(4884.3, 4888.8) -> 10.2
